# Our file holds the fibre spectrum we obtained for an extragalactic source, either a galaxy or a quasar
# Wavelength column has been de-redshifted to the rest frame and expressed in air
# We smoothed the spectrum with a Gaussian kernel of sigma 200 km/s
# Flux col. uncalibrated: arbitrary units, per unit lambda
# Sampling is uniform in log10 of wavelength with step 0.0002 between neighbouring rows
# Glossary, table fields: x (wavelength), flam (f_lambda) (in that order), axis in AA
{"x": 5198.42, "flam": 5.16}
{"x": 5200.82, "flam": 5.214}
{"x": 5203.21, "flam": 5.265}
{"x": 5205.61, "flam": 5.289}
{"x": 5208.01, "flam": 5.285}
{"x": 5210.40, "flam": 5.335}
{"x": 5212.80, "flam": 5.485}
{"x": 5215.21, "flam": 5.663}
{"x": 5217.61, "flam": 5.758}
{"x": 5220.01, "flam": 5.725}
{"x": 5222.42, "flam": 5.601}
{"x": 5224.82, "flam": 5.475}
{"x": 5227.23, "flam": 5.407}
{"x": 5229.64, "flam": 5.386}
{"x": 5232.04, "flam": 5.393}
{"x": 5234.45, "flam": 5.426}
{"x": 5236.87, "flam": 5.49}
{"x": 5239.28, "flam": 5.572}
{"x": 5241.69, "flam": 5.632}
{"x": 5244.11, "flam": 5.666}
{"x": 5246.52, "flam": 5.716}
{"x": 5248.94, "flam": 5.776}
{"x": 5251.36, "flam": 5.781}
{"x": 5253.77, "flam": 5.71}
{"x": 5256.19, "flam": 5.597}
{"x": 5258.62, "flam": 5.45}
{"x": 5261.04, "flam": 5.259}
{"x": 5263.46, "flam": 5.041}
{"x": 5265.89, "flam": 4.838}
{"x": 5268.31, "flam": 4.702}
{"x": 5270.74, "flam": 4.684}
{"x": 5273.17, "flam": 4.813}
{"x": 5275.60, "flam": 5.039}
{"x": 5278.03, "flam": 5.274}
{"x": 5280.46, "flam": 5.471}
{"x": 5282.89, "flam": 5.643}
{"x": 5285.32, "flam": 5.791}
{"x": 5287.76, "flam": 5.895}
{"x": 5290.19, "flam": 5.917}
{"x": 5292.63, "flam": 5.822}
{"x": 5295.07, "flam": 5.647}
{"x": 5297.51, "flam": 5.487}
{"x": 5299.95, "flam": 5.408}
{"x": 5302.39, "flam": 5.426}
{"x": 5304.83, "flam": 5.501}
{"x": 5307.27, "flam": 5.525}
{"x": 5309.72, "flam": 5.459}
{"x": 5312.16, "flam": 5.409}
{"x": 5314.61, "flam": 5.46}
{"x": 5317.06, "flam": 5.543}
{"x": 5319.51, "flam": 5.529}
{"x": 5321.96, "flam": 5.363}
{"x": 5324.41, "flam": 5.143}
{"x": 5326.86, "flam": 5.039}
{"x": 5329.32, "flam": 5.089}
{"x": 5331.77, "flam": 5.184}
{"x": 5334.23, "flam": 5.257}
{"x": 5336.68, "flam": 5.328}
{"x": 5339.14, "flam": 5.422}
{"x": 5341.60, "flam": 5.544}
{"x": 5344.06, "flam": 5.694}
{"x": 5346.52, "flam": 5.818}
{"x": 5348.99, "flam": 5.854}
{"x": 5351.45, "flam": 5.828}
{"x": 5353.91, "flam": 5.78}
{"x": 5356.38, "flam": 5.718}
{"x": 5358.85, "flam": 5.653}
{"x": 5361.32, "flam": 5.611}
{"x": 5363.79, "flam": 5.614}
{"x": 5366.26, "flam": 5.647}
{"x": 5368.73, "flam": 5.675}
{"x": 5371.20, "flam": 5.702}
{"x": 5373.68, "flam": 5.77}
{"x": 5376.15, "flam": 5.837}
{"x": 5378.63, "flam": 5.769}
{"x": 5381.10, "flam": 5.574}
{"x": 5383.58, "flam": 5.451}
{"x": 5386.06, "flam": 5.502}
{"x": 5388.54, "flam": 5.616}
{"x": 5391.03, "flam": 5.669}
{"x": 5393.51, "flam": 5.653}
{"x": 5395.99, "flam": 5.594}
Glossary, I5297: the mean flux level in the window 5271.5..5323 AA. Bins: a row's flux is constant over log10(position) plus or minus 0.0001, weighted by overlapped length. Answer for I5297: 5.49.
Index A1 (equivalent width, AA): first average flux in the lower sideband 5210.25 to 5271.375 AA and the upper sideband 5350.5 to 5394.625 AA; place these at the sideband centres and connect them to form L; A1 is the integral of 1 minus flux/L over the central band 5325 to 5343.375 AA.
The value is 1.1 AA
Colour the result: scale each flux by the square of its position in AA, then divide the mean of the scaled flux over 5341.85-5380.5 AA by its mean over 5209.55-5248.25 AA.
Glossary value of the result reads 1.1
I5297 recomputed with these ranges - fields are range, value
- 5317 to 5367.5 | 5.51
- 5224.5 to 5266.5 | 5.49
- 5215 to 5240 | 5.53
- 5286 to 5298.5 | 5.76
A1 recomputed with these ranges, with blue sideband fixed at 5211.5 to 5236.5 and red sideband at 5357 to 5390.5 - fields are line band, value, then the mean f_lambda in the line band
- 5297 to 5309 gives 0.3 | 5.47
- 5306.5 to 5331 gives 1.1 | 5.35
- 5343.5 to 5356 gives -0.4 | 5.79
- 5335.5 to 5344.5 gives 0.2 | 5.48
